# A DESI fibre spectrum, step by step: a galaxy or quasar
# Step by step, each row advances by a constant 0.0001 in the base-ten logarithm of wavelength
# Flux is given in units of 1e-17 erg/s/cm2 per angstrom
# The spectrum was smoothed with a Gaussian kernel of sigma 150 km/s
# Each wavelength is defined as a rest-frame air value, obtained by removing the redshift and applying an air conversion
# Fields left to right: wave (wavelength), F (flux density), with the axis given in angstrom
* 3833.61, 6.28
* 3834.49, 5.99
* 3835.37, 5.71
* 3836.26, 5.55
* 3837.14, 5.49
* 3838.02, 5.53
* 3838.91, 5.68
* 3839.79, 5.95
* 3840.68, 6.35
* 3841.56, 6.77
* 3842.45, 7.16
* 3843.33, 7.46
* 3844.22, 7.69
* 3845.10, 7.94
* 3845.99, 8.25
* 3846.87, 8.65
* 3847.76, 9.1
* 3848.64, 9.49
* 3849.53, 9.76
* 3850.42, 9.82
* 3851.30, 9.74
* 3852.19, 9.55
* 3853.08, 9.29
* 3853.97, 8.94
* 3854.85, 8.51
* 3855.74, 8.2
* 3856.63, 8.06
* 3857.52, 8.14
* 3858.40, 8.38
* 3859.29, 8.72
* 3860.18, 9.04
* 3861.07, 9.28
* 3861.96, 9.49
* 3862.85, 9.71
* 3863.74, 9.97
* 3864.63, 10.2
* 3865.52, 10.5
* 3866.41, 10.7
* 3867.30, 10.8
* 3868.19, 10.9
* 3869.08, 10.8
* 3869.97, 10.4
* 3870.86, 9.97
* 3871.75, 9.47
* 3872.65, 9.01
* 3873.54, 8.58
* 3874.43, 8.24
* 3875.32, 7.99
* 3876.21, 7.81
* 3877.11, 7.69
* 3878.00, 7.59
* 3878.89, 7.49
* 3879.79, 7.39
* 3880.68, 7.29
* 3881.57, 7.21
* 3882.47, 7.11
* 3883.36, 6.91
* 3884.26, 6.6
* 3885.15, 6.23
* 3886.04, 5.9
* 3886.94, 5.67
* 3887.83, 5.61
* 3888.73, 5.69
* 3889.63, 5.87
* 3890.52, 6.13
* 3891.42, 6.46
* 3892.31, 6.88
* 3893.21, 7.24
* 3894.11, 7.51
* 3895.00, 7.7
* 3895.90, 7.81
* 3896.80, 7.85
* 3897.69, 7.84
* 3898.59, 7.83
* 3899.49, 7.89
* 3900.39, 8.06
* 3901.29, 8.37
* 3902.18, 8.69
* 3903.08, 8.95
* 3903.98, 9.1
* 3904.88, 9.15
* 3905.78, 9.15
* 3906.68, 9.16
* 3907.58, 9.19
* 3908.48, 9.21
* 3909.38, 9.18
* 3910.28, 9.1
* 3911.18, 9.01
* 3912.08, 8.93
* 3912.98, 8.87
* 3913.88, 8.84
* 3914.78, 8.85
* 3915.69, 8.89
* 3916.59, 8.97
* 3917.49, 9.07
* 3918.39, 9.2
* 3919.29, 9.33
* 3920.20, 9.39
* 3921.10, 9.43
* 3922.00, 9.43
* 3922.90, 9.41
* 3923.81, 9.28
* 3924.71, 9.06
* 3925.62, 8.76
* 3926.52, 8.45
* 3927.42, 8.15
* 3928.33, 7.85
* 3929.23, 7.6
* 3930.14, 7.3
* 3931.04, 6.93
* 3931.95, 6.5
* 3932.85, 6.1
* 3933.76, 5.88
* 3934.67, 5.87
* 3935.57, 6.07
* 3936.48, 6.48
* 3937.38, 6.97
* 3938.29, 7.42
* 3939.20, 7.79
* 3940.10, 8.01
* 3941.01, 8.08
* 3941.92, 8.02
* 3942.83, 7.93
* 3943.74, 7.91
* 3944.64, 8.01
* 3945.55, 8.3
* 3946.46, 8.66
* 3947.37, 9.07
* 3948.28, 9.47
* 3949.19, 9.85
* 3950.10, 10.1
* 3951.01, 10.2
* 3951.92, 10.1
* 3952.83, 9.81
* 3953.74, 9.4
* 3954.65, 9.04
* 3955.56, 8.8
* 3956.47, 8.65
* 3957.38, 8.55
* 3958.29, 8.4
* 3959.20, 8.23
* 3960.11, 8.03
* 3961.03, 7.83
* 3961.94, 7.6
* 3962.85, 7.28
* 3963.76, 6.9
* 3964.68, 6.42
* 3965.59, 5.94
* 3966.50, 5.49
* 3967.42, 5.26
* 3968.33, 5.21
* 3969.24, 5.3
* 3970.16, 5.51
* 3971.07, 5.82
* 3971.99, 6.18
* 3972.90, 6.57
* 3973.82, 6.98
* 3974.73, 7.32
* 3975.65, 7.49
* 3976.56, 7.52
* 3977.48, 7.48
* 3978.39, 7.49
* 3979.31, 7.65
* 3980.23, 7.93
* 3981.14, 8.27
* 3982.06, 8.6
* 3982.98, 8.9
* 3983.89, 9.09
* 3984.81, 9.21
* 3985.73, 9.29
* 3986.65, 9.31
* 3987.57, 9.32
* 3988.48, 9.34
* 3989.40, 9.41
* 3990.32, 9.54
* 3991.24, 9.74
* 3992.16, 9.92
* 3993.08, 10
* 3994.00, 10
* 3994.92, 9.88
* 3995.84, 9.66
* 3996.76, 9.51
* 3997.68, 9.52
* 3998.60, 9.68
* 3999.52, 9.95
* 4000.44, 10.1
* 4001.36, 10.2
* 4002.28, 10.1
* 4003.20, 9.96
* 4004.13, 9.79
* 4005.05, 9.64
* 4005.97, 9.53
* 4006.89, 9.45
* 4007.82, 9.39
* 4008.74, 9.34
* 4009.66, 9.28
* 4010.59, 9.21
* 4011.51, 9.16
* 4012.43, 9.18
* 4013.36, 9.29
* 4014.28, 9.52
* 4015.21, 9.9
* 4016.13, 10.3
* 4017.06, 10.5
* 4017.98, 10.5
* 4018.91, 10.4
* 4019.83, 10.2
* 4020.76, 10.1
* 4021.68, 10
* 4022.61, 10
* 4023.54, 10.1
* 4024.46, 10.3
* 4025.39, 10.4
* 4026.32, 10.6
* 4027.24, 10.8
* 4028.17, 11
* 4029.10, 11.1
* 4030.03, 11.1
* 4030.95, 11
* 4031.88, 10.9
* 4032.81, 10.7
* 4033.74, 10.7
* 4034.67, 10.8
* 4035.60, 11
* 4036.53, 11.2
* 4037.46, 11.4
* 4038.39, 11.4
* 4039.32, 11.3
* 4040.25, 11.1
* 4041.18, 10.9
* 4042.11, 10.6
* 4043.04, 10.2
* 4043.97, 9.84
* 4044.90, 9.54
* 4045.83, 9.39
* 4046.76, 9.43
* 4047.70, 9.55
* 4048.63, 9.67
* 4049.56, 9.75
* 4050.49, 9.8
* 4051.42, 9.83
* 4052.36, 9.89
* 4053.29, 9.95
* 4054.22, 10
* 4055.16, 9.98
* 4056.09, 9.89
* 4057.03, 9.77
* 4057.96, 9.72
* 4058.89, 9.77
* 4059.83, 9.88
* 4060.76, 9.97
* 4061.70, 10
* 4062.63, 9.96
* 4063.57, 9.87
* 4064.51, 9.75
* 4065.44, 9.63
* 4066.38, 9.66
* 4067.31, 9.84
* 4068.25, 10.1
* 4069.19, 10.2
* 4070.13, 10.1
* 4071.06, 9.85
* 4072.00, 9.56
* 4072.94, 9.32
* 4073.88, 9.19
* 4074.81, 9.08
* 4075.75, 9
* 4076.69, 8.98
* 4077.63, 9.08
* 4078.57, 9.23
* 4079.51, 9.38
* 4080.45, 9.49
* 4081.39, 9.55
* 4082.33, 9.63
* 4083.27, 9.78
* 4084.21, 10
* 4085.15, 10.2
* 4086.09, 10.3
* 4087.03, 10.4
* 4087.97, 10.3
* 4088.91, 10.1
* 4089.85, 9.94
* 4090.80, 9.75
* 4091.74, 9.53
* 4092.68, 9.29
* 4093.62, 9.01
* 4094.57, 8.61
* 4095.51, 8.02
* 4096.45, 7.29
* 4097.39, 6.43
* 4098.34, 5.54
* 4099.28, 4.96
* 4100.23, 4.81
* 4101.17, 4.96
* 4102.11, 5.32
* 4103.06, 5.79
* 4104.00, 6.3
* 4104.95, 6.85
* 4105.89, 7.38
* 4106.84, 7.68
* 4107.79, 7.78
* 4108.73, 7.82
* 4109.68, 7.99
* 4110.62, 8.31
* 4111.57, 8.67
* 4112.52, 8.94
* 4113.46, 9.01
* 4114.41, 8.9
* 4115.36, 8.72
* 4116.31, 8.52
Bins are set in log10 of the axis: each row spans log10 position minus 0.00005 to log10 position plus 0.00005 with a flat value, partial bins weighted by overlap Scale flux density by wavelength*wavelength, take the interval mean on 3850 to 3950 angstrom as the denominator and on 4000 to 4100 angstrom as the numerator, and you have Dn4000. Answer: 1.3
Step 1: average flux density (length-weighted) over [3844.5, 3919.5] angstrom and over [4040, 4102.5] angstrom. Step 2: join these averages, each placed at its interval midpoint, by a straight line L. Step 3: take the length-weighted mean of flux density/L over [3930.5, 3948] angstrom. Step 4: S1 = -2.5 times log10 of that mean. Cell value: 0.18 mag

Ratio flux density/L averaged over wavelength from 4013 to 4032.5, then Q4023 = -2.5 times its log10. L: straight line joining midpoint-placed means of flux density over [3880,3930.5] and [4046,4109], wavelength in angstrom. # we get -0.19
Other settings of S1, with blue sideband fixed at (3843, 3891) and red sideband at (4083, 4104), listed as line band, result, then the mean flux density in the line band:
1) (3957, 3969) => 0.19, 6.97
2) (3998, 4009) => -0.18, 9.77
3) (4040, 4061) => -0.21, 9.92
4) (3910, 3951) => 0.01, 8.3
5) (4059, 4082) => -0.18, 9.61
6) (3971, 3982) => 0.13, 7.32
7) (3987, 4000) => -0.17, 9.68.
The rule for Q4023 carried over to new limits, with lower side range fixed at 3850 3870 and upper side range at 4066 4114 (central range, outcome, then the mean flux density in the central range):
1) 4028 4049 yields -0.202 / 10.6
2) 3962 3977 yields 0.386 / 6.36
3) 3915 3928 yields 0.027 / 9.04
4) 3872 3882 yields 0.197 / 7.88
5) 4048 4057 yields -0.130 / 9.85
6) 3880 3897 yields 0.365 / 6.71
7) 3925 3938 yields 0.286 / 7.09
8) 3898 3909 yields 0.075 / 8.72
